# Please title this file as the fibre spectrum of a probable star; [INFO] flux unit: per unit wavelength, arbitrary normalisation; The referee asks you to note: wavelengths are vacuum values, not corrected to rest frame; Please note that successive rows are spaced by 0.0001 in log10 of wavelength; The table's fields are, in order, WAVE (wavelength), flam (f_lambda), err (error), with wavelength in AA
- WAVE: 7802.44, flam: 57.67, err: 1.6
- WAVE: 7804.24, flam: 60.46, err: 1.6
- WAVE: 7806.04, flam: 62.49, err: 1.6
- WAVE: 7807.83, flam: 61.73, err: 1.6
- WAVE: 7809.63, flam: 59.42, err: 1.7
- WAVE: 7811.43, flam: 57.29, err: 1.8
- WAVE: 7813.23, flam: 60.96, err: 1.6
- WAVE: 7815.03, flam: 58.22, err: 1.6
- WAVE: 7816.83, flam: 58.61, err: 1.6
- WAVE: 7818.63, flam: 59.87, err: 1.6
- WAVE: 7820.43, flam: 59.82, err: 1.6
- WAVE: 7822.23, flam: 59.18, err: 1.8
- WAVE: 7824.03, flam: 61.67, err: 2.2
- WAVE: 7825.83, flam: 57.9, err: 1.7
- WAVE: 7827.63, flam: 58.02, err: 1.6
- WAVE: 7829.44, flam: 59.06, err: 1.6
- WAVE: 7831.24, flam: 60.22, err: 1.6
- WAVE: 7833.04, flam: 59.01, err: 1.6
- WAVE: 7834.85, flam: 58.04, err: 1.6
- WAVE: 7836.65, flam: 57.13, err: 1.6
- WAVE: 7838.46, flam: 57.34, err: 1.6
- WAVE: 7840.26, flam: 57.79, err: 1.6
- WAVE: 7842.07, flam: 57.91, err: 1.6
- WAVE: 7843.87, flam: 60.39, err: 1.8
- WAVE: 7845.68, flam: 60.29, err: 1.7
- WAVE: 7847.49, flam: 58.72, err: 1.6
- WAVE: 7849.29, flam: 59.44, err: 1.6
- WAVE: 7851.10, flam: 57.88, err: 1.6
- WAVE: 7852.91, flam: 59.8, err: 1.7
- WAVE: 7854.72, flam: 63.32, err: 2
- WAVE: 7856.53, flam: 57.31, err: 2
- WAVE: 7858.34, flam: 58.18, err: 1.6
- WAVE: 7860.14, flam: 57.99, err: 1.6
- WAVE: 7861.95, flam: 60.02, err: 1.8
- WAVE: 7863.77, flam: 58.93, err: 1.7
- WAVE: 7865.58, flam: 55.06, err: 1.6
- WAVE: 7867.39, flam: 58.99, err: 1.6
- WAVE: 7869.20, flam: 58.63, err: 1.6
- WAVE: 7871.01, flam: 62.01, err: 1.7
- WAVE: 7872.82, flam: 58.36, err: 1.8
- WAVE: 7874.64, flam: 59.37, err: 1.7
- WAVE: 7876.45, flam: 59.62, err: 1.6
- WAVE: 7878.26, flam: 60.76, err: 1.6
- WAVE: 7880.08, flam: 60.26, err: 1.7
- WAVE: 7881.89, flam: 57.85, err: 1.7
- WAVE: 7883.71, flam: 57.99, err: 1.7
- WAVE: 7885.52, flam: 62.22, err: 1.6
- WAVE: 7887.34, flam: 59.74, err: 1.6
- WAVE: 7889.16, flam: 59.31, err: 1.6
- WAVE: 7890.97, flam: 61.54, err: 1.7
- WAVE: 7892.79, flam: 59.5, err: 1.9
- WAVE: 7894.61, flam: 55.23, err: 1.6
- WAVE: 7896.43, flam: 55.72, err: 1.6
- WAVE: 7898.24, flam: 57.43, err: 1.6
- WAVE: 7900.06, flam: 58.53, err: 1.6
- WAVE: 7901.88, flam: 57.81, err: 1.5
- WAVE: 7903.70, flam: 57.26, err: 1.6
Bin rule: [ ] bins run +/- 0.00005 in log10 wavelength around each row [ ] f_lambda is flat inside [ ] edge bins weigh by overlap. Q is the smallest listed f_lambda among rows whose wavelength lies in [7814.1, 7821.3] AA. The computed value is 58.22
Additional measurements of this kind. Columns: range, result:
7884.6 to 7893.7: 59.31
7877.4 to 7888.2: 57.85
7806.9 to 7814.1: 57.29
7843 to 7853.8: 57.88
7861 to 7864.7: 58.93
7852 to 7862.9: 57.31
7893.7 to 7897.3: 55.23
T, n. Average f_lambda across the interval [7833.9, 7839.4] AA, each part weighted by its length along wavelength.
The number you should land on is 57.5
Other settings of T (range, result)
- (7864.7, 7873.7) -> 58.7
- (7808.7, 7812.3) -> 58.3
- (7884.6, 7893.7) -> 60.5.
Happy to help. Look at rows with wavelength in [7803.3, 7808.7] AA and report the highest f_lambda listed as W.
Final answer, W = 62.49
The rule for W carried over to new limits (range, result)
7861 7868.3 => 60.02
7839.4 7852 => 60.39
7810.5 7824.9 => 61.67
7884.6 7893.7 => 62.22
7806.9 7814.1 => 61.73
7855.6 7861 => 58.18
